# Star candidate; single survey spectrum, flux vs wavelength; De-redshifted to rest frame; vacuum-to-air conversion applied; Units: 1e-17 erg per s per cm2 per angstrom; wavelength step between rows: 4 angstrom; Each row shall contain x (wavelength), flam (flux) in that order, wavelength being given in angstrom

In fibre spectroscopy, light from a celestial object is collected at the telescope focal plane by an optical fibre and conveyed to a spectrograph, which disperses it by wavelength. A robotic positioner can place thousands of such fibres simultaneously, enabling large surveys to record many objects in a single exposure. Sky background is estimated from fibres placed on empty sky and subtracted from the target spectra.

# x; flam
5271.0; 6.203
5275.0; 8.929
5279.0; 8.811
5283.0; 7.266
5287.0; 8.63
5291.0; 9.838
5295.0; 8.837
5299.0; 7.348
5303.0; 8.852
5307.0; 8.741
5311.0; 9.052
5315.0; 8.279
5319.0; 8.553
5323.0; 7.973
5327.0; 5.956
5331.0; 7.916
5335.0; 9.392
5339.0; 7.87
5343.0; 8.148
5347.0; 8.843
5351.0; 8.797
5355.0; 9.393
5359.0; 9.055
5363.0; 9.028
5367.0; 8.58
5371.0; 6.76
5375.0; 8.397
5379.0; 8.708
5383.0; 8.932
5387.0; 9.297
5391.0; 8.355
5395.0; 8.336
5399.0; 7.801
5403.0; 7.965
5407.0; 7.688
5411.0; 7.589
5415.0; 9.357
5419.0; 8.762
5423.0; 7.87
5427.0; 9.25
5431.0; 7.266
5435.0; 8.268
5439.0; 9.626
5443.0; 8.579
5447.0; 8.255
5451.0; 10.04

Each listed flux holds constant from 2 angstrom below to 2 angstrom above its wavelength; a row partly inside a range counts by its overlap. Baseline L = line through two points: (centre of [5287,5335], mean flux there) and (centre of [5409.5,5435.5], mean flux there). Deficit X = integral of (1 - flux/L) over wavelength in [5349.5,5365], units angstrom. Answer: -1.33 angstrom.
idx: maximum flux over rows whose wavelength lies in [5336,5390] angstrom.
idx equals 9.393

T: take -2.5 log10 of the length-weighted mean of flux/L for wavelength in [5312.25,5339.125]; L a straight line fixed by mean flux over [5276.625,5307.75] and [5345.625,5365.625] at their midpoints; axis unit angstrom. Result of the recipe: 0.10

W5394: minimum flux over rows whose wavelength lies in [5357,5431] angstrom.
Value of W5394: 6.76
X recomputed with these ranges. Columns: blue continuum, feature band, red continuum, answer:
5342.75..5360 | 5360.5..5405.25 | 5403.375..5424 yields 1.0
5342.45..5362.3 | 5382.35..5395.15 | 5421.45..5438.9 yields -0.2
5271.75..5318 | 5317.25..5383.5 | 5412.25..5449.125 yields 1.5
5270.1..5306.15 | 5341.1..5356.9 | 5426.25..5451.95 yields -0.5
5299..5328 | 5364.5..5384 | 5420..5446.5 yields 0.2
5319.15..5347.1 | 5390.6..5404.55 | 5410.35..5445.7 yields 0.5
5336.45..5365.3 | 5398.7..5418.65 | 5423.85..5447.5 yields 1.0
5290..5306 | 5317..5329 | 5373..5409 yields 1.5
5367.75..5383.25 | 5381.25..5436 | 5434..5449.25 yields 0.6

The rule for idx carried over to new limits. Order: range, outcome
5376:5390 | 9.297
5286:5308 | 9.838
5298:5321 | 9.052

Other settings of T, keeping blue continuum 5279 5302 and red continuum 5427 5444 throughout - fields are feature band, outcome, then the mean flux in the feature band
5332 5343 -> 0.00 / 8.48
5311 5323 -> 0.00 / 8.45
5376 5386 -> -0.04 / 8.83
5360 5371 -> 0.00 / 8.46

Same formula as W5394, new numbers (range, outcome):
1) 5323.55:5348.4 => 5.956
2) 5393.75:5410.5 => 7.688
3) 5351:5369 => 8.58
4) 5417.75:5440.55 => 7.266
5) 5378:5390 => 8.708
